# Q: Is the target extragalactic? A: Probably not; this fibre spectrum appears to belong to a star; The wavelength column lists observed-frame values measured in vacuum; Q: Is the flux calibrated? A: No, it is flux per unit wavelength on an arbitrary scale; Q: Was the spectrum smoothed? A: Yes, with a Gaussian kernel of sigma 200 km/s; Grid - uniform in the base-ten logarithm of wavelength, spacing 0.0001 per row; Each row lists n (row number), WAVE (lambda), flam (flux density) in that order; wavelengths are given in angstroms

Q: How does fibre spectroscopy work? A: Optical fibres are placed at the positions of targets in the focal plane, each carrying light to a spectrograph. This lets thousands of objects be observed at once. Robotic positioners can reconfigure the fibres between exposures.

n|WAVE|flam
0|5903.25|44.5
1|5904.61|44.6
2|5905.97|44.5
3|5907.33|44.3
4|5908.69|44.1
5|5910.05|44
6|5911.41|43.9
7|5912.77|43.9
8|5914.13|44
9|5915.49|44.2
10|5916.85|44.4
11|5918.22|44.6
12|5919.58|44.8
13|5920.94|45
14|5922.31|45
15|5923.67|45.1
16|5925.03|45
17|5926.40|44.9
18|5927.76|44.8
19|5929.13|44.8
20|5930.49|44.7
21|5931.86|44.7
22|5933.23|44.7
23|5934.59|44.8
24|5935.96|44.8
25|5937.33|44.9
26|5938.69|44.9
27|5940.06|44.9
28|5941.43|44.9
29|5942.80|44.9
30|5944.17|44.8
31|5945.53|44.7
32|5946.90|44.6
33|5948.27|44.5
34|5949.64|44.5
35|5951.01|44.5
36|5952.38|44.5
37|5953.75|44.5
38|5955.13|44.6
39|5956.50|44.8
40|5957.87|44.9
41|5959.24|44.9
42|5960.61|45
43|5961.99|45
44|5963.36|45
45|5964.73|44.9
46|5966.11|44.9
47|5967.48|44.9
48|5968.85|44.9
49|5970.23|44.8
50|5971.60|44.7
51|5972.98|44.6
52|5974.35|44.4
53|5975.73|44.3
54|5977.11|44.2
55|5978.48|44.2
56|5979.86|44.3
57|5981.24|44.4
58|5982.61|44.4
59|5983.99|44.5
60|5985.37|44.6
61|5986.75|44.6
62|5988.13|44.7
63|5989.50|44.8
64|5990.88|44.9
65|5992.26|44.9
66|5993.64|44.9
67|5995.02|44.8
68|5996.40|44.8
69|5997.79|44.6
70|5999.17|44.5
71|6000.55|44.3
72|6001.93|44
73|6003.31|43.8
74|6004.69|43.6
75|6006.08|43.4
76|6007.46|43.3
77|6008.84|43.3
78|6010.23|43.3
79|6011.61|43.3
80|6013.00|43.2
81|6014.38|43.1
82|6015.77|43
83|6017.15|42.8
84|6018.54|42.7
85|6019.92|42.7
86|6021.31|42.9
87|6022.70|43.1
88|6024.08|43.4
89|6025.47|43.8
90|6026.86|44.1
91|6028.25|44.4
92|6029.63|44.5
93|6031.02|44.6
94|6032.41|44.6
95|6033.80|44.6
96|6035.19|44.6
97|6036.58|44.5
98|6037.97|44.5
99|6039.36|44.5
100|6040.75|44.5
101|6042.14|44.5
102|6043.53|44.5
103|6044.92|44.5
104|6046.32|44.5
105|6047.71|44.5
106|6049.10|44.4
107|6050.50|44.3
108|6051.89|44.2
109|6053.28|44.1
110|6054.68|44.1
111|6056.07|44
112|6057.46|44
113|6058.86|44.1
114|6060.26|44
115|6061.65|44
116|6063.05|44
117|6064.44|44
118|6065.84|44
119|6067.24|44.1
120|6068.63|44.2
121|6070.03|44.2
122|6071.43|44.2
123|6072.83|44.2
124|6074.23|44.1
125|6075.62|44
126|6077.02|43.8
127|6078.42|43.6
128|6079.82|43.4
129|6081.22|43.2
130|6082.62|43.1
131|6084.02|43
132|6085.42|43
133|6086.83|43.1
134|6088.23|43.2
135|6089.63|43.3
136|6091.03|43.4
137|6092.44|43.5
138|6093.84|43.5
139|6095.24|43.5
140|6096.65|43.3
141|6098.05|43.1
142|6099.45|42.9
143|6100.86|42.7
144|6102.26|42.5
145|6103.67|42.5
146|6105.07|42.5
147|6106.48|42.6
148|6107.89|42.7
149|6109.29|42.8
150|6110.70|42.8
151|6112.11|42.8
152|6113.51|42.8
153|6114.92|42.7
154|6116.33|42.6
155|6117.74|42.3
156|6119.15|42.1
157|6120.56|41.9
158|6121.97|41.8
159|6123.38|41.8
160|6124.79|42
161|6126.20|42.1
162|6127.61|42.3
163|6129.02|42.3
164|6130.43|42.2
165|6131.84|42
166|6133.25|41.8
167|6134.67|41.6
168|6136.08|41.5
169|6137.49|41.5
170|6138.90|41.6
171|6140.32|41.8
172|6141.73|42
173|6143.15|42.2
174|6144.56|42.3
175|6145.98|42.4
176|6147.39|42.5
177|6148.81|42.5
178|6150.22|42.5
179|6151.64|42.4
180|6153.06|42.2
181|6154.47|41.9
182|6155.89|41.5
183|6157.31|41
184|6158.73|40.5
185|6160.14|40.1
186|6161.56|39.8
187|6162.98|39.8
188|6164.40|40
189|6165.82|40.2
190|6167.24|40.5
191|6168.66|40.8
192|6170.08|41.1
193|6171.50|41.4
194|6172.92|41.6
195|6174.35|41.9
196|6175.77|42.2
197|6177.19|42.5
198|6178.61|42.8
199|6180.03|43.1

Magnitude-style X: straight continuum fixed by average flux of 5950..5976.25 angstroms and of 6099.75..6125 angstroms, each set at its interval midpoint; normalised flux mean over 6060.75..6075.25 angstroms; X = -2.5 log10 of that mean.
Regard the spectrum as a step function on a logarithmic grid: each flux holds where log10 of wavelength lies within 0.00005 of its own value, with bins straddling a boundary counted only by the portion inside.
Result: -0.02 mag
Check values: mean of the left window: 44.7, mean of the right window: 42.4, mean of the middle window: 44.1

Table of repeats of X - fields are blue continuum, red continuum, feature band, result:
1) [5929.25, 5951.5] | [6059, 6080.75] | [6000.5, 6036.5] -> 0.02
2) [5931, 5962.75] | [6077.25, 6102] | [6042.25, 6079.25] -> -0.02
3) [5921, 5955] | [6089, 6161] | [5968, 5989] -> -0.01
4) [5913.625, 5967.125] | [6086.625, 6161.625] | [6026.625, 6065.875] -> -0.02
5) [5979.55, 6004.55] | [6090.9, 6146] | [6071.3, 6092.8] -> -0.01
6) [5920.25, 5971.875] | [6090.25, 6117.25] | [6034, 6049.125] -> -0.02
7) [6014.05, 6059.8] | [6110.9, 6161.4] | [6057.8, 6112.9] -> -0.01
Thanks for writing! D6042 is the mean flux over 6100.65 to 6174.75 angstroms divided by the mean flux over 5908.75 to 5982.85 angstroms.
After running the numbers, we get 0.94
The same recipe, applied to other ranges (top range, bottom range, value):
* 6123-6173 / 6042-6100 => 0.95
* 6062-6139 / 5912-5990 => 0.96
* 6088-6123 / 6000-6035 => 0.98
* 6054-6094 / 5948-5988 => 0.98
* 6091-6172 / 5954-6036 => 0.95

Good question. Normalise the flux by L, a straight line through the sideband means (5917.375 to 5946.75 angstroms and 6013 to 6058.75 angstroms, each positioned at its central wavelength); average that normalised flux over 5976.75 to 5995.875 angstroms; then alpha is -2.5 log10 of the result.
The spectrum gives -0.005 mag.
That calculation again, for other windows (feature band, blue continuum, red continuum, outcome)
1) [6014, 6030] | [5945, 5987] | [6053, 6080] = 0.023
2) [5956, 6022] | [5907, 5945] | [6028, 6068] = 0.006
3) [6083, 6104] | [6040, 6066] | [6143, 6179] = 0.002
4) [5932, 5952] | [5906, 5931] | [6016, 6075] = -0.007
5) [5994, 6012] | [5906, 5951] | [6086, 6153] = -0.004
